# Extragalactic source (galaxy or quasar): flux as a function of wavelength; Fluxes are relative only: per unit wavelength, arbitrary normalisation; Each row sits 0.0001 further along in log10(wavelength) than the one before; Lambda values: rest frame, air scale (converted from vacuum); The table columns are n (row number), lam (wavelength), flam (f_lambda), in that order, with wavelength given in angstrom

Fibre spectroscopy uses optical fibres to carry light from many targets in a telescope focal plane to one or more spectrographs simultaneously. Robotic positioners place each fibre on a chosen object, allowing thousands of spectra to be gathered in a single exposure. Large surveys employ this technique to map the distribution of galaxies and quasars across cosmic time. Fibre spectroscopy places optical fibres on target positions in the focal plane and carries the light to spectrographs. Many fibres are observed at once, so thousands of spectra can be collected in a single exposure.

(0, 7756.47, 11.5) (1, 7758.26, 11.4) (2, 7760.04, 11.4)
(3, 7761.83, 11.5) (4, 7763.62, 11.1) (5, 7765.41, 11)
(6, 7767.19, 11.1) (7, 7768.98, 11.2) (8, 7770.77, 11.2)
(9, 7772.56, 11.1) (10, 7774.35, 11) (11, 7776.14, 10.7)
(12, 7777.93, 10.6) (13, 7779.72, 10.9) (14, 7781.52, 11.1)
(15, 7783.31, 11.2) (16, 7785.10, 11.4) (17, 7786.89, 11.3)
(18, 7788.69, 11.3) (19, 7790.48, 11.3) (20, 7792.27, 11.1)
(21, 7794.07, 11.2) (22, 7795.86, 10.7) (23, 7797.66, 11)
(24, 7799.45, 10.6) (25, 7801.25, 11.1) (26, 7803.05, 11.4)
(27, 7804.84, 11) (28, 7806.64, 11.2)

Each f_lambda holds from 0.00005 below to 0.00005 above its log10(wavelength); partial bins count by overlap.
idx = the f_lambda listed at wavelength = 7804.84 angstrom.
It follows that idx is 11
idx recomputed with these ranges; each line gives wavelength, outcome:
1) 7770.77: 11.2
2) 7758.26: 11.4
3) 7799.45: 10.6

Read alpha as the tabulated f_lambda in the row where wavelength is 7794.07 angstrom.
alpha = 11.2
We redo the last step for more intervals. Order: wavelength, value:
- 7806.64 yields 11.2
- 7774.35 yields 11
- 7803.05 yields 11.4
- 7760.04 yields 11.4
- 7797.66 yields 11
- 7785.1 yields 11.4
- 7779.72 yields 10.9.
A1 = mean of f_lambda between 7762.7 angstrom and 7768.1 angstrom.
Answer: 11.1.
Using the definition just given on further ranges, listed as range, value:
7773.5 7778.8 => 10.8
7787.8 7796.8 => 11.1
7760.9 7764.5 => 11.3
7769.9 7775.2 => 11.1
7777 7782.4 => 10.9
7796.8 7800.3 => 10.8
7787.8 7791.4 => 11.3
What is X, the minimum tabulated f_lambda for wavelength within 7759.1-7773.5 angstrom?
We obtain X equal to 11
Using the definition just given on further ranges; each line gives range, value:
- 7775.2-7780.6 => 10.6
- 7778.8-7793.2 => 10.9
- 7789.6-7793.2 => 11.1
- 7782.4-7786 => 11.2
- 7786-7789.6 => 11.3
